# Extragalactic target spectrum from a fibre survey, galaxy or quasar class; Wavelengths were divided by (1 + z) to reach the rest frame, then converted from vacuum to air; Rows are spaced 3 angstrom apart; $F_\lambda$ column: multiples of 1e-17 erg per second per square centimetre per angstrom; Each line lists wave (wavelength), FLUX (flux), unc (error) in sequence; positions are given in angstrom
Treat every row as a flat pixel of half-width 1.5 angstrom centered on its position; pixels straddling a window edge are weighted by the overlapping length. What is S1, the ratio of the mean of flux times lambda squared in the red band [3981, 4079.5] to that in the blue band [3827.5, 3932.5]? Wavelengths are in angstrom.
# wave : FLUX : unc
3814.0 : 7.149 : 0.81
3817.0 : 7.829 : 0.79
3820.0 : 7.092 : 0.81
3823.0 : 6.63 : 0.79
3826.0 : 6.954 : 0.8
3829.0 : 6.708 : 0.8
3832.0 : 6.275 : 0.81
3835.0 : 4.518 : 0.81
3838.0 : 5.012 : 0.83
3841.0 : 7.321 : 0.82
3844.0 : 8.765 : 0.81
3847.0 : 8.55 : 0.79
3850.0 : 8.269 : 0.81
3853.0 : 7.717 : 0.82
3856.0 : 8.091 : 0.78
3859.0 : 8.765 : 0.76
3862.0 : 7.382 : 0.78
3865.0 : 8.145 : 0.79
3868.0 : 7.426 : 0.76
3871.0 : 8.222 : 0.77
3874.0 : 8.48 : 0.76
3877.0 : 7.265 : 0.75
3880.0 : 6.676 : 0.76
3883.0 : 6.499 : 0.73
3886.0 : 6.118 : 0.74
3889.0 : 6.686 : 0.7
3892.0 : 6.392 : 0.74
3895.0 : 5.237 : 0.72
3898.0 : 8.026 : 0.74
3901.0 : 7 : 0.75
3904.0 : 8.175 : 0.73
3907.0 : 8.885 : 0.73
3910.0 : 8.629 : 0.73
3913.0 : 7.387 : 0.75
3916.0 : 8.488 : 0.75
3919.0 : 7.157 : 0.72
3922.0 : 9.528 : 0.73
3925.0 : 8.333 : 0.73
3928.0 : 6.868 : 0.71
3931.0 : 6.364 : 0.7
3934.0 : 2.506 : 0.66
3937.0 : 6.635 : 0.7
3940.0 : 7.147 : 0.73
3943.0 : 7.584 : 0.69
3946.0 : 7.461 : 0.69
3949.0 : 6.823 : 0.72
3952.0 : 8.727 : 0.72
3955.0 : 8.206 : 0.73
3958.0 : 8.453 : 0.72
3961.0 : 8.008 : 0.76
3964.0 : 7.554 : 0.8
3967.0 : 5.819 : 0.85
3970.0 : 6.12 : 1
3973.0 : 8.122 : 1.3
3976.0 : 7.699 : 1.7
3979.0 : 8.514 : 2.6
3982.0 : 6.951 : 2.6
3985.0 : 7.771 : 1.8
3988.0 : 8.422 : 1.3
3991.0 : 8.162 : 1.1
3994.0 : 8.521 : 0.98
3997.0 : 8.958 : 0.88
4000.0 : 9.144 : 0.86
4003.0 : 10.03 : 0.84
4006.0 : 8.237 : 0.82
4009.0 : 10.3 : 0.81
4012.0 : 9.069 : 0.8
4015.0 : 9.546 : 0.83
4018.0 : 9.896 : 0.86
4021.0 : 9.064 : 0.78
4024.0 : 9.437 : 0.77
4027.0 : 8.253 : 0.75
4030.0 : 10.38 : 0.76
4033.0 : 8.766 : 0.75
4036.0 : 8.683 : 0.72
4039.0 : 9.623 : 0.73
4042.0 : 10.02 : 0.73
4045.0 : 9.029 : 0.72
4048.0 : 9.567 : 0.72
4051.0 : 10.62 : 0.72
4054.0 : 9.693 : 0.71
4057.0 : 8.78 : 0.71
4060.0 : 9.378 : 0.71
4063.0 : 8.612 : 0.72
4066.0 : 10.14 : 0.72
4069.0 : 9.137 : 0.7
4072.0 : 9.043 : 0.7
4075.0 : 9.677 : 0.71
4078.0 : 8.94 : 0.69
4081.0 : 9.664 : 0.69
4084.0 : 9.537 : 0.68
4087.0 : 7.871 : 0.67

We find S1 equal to 1.3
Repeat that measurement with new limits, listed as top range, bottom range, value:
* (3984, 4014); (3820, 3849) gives 1.42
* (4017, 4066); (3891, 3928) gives 1.29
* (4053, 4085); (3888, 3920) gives 1.35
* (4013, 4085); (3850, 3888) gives 1.36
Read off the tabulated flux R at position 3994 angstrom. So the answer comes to 8.521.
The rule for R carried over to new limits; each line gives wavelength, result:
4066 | 10.14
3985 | 7.771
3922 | 9.528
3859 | 8.765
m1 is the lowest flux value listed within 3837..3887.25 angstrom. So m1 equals 5.012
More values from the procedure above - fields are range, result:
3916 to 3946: 2.506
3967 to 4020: 5.819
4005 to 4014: 8.237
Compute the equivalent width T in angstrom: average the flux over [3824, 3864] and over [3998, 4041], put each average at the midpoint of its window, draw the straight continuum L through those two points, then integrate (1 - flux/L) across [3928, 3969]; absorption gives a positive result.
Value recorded 7.2 angstrom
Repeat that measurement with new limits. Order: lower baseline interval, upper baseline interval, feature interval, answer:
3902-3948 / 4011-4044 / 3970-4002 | 1.5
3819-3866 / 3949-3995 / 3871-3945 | 3.1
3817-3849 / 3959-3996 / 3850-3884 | -3.4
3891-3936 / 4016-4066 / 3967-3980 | 1.4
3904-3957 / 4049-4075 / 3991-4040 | -2.6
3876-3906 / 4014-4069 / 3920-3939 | 1.9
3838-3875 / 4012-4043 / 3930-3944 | 4.3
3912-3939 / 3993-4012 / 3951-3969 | 0.6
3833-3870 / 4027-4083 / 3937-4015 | 5.4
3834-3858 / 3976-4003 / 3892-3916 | 0.6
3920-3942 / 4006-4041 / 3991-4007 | -0.5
